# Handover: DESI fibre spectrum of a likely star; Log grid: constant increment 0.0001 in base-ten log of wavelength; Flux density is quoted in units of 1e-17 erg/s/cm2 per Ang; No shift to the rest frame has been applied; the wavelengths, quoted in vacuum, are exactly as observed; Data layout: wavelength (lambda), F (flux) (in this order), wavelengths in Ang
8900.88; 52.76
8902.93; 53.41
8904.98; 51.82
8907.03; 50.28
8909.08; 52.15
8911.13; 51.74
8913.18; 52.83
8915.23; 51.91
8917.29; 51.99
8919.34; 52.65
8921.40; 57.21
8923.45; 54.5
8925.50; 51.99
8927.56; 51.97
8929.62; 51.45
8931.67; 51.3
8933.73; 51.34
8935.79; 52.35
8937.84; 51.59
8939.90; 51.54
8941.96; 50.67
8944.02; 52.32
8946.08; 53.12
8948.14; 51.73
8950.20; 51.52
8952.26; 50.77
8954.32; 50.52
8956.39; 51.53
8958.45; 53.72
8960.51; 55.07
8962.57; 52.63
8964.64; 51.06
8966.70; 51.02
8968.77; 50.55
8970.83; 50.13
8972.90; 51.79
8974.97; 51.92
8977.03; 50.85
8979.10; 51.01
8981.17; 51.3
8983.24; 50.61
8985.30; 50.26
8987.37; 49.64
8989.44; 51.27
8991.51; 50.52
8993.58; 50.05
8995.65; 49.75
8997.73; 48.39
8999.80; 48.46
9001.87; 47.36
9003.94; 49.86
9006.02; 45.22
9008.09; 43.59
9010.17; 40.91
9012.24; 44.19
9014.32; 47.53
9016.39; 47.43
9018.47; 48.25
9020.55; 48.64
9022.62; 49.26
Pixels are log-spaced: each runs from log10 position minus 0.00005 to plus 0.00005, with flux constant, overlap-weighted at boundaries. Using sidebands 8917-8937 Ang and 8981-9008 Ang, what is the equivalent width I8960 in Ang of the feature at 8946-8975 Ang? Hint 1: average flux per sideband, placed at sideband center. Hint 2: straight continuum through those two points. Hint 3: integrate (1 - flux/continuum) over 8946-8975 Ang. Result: -0.5 Ang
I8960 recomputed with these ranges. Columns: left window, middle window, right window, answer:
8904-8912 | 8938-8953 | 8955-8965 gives 0.2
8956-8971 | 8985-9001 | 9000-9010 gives -0.6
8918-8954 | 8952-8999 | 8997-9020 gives -1.9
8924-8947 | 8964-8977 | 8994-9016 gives -0.5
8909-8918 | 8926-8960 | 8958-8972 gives 0.2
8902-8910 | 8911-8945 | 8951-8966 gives -0.2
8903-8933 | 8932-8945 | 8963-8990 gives 0.1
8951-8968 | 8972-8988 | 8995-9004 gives -0.2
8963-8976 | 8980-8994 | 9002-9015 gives -0.6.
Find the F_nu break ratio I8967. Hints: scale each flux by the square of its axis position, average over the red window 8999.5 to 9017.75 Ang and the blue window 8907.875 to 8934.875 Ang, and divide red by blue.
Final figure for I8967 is 0.89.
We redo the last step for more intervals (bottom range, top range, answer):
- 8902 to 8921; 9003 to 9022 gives 0.90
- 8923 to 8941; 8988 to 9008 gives 0.95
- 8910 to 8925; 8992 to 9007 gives 0.93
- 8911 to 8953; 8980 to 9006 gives 0.96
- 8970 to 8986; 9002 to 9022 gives 0.91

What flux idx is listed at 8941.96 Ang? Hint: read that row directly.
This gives 50.67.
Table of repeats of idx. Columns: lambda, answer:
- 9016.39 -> 47.43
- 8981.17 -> 51.3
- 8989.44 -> 51.27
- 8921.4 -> 57.21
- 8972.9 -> 51.79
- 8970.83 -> 50.13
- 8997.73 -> 48.39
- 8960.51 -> 55.07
